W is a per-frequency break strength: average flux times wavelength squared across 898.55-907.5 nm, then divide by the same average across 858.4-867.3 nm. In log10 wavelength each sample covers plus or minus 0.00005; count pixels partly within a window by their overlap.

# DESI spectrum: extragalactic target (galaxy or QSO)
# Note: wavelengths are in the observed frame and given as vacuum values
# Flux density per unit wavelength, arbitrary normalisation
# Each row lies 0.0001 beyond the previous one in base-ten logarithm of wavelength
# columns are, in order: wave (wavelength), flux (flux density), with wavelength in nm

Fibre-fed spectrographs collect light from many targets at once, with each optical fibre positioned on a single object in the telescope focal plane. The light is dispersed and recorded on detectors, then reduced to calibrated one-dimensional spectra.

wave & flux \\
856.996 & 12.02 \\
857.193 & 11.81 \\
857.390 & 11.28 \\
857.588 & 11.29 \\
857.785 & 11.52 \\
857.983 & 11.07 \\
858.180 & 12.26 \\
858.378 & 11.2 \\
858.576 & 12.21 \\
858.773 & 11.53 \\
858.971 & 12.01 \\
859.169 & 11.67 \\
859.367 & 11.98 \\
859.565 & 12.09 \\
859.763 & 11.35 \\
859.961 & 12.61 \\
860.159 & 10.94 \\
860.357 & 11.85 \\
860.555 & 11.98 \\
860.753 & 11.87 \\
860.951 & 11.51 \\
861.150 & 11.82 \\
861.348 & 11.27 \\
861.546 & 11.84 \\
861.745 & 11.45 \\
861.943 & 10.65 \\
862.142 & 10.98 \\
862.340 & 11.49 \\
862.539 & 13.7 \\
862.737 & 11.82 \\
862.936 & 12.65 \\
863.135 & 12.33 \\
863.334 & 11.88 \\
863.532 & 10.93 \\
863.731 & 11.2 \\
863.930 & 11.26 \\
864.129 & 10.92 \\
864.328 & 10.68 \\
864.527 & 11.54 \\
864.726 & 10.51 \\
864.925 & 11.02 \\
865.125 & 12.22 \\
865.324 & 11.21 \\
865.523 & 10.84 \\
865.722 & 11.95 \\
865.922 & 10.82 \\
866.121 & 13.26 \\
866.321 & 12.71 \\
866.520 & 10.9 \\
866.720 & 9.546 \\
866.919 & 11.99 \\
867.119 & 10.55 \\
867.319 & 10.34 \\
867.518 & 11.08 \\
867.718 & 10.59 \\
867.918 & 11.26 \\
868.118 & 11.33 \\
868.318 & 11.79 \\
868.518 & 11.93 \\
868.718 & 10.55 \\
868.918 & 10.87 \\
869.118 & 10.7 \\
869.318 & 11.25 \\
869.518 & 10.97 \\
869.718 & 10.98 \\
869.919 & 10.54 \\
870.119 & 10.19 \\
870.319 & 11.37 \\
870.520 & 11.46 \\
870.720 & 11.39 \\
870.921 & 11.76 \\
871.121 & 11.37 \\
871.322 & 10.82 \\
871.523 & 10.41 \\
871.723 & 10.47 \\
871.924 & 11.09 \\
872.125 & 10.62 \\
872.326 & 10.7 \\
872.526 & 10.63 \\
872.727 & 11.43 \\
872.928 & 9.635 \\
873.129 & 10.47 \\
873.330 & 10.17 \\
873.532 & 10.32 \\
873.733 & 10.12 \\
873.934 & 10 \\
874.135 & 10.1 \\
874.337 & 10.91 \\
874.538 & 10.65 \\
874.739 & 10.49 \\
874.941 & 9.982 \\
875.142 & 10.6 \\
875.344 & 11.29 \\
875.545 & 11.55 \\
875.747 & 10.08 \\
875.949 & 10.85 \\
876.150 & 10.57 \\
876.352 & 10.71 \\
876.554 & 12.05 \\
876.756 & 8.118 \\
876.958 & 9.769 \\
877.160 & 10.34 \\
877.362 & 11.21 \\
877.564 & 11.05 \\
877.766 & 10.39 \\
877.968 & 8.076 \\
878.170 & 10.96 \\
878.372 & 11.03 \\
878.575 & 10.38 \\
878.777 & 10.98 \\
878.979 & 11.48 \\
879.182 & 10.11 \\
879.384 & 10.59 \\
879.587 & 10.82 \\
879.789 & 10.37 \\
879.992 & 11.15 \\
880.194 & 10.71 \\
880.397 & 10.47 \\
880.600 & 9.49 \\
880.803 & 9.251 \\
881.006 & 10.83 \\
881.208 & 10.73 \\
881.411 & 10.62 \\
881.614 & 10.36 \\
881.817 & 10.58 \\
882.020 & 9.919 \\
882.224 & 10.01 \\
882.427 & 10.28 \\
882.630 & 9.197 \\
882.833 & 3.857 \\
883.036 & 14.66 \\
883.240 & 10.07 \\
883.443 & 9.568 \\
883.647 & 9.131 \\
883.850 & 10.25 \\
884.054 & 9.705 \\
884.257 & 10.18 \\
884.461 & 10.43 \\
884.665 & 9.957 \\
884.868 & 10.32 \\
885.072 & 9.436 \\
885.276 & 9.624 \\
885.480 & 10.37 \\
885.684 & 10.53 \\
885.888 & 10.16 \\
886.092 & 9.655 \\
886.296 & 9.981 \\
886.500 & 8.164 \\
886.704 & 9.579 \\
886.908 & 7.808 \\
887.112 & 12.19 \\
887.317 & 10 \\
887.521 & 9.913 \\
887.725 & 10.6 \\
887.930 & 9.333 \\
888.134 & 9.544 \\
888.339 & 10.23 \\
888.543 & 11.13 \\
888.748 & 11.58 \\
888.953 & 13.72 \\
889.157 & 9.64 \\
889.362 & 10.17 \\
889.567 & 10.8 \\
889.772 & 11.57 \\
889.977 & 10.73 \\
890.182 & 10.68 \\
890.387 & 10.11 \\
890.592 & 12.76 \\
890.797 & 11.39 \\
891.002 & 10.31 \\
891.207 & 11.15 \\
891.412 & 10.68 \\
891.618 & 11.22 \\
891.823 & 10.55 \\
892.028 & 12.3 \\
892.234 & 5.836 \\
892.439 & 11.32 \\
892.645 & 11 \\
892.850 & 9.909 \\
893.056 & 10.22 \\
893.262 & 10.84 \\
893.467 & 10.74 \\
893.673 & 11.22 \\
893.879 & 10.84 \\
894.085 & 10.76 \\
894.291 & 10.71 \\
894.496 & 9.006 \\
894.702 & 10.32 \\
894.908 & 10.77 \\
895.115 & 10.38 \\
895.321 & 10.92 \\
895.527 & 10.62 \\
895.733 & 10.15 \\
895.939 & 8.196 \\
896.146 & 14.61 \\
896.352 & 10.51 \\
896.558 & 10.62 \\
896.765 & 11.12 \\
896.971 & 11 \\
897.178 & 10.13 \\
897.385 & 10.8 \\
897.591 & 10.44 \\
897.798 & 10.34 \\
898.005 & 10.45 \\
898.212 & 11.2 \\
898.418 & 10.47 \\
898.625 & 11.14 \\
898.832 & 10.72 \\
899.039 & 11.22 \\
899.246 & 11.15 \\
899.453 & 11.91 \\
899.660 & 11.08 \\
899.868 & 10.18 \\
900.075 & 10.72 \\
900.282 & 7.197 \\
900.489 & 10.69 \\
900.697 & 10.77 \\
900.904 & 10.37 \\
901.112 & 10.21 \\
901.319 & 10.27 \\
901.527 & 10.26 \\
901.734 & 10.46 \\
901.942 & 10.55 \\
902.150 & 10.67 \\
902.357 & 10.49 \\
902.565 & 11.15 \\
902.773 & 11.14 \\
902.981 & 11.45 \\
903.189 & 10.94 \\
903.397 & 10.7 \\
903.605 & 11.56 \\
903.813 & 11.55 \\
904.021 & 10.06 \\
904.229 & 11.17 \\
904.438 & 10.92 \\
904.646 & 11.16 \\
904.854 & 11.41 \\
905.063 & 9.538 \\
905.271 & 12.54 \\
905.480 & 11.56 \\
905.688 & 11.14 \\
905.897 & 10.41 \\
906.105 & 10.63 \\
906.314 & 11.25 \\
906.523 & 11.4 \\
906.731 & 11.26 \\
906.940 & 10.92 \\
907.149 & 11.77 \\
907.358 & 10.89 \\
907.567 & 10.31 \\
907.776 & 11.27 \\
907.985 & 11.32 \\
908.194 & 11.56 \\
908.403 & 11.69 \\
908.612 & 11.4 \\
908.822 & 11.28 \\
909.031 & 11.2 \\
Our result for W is 1.0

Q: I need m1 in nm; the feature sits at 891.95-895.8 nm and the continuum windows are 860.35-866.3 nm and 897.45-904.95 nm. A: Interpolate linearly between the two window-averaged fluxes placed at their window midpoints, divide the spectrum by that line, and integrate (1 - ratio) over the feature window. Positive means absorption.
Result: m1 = 0.17 nm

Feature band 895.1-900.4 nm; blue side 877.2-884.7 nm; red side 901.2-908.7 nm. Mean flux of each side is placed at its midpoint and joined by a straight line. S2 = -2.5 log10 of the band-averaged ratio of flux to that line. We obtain 0.01 mag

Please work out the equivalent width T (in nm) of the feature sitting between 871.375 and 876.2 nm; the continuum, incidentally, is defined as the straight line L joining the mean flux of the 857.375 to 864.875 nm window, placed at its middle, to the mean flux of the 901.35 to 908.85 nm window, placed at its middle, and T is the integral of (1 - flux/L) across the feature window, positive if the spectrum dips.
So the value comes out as 0.38 nm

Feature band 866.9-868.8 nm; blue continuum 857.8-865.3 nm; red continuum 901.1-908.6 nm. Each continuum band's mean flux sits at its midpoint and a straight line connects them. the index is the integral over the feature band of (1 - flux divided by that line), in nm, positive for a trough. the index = 0.07 nm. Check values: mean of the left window 11.6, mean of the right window 11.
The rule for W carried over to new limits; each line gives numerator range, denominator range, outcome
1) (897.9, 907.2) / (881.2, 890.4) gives 1.11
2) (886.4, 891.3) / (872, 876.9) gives 1.04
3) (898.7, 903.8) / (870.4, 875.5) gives 1.07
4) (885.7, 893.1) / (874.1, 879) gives 1.02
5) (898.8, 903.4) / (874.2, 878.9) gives 1.07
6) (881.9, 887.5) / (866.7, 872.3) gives 0.93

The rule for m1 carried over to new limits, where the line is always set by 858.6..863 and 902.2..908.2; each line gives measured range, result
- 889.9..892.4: 0.14 nm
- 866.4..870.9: 0.25 nm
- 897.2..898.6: 0.07 nm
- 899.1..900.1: 0.01 nm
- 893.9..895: 0.09 nm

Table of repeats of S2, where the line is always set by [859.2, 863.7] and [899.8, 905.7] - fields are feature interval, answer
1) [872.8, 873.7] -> 0.13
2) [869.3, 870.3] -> 0.07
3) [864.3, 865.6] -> 0.05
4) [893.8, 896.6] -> 0.03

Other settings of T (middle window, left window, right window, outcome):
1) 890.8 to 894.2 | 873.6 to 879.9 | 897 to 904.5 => 0.01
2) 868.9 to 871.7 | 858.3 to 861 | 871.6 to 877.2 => -0.04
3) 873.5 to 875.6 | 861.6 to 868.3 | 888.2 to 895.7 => 0.12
